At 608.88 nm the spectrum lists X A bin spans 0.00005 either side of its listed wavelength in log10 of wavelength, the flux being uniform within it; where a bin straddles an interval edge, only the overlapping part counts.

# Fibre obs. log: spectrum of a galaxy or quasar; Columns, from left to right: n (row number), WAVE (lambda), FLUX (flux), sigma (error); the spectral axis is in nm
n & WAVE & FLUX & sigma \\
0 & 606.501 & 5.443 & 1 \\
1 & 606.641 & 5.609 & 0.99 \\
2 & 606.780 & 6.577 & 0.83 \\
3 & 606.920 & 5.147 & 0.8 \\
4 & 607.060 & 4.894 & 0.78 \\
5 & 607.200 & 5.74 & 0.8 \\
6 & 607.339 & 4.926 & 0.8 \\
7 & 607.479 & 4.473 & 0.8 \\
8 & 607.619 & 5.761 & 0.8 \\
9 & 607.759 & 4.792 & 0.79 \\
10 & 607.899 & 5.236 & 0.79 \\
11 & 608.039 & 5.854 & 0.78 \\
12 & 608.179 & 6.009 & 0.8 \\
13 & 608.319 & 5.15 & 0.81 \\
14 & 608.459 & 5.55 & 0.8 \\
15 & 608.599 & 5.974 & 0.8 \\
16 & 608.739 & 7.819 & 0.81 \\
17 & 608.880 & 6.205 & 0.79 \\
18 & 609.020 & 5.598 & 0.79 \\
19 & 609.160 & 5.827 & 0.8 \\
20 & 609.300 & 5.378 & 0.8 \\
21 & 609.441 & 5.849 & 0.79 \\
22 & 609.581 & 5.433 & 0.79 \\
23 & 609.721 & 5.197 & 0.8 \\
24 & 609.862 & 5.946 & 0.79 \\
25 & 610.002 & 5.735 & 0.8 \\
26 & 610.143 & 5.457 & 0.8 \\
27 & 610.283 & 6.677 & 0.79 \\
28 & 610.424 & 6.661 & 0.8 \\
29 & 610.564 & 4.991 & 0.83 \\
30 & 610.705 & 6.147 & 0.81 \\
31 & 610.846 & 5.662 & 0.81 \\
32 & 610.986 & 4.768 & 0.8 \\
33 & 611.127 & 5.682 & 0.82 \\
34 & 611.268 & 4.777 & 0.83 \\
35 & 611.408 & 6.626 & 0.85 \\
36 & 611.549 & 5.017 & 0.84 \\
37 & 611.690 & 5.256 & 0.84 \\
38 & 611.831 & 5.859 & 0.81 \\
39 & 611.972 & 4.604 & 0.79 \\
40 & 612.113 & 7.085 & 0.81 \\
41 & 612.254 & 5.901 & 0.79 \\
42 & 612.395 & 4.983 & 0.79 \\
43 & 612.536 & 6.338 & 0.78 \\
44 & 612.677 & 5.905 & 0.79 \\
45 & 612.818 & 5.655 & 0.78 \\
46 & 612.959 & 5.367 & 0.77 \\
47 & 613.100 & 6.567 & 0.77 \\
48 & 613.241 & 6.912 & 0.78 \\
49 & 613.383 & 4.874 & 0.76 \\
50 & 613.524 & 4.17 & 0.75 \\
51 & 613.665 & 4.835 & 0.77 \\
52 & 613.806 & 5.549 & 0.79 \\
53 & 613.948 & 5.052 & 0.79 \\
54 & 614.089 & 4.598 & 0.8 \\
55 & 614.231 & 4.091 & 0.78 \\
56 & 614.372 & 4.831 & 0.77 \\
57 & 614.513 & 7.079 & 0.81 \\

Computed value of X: 6.205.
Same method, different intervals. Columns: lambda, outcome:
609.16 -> 5.827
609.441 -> 5.849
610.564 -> 4.991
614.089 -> 4.598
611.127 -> 5.682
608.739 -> 7.819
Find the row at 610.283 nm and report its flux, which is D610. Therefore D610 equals 6.677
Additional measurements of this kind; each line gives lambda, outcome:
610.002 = 5.735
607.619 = 5.761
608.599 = 5.974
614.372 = 4.831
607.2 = 5.74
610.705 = 6.147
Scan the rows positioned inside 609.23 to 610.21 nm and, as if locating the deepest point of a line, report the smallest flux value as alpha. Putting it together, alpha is 5.197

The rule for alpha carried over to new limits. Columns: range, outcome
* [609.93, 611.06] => 4.768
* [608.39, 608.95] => 5.55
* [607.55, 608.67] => 4.792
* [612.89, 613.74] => 4.17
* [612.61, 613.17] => 5.367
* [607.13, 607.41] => 4.926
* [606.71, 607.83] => 4.473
